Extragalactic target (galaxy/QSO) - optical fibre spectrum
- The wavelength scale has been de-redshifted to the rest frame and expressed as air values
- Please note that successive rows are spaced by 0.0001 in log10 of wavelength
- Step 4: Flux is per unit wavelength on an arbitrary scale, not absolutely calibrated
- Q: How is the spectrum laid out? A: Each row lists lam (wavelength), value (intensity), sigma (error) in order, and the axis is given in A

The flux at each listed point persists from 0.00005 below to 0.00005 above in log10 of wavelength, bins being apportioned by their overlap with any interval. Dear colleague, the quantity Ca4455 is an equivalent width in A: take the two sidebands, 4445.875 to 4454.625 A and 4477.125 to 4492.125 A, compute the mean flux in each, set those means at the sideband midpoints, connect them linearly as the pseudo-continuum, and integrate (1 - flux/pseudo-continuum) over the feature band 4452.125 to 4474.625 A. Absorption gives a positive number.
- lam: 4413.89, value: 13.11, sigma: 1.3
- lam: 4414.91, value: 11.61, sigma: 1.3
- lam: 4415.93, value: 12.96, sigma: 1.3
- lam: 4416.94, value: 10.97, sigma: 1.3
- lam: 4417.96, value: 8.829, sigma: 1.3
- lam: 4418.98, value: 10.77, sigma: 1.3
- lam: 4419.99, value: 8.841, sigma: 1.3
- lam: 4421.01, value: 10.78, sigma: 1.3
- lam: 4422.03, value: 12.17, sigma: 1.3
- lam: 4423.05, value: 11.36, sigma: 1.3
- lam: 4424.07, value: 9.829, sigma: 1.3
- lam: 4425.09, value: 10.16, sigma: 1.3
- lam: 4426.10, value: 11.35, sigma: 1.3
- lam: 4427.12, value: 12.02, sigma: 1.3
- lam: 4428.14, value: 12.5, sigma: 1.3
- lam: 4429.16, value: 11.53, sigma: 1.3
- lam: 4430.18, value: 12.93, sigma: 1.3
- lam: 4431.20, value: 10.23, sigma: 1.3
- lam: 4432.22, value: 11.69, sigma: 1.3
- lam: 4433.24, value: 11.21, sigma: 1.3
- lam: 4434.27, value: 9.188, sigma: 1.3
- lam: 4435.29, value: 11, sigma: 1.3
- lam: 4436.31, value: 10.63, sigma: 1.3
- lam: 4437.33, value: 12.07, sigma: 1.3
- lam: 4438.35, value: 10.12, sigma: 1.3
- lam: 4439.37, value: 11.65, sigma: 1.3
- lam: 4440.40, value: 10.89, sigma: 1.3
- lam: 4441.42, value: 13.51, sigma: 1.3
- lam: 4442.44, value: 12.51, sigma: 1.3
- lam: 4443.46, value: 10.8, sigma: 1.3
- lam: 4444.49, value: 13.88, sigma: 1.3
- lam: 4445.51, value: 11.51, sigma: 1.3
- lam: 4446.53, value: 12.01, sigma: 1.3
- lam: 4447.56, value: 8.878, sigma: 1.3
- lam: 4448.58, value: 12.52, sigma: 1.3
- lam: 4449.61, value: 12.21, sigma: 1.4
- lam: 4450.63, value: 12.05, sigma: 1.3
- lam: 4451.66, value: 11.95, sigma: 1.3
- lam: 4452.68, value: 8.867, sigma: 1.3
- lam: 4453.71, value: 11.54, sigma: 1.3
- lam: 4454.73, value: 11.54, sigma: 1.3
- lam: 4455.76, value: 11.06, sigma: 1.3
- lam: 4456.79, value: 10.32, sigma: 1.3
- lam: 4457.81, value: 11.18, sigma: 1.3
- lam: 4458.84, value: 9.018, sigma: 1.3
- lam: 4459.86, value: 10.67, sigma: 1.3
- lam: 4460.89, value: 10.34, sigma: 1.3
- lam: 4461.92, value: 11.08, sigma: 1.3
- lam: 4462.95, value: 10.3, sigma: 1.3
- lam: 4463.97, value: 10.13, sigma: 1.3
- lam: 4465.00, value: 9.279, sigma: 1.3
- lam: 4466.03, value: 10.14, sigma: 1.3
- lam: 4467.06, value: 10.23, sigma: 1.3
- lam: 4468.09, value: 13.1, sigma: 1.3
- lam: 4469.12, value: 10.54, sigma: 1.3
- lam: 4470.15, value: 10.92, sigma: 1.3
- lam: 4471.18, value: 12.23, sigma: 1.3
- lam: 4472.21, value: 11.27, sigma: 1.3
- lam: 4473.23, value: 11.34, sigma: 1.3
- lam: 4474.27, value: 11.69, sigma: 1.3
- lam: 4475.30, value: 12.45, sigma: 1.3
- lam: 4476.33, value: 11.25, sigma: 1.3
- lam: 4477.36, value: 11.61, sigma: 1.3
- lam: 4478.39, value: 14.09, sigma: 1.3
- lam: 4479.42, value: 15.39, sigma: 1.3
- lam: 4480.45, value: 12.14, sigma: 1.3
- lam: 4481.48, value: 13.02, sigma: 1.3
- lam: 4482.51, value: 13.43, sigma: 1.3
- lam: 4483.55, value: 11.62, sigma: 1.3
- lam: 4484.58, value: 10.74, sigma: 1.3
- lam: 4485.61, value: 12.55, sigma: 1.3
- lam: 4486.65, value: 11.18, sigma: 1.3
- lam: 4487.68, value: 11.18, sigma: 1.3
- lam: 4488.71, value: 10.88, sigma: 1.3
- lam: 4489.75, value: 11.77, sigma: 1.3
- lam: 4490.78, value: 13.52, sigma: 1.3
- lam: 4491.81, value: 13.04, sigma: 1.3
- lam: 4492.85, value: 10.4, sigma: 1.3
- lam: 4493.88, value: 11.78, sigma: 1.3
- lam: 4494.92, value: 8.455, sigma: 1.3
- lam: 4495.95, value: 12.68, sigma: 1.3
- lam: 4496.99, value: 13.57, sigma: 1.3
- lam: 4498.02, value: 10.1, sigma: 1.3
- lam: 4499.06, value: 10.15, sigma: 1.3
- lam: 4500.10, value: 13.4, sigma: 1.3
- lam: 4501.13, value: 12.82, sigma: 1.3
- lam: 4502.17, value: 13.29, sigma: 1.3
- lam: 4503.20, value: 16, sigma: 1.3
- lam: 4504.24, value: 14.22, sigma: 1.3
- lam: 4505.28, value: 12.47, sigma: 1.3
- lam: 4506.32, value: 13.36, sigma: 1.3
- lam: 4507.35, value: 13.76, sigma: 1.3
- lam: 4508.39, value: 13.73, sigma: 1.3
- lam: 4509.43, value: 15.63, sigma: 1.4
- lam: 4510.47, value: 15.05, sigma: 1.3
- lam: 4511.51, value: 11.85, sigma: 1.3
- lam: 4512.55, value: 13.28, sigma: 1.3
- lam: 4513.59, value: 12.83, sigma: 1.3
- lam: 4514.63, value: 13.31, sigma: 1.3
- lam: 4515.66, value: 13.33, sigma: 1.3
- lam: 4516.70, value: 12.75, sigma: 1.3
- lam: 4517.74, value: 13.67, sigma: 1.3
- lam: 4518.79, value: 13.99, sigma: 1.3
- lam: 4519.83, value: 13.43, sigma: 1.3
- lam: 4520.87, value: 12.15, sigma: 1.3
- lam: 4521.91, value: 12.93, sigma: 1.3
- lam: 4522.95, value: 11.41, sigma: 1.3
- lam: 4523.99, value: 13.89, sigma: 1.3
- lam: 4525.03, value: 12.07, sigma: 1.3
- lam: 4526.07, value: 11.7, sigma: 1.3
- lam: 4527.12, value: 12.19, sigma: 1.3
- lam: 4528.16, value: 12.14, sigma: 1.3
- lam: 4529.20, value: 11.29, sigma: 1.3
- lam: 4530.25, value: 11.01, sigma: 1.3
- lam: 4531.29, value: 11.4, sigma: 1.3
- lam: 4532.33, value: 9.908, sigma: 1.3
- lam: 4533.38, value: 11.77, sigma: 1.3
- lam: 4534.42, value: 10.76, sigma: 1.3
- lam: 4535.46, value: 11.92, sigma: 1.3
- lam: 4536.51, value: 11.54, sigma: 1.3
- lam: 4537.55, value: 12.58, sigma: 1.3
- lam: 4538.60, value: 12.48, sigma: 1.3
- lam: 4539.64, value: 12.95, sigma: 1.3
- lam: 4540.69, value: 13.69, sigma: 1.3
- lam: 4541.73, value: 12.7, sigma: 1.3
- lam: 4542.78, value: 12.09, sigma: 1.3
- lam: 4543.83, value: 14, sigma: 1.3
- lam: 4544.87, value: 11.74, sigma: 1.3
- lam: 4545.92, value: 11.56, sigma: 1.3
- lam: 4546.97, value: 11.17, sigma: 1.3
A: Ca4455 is 1.83 A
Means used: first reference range 11.3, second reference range 12.4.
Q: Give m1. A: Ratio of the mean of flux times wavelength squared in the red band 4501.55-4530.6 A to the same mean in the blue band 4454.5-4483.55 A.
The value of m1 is 1.17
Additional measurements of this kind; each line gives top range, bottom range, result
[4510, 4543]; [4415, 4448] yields 1.16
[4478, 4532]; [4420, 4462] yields 1.16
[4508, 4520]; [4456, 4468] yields 1.34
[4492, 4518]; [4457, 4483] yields 1.14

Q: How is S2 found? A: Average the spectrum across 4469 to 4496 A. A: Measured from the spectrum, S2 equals 11.9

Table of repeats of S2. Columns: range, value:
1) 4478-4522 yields 12.8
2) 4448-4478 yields 11.1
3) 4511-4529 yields 12.7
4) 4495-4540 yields 12.6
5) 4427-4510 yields 11.8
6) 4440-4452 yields 11.9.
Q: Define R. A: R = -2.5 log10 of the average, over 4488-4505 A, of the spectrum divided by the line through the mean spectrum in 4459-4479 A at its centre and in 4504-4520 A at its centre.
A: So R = 0.039 mag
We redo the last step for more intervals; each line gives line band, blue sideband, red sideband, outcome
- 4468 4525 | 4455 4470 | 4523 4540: -0.13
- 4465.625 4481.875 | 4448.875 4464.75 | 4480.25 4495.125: -0.06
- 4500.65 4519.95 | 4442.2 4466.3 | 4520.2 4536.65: -0.18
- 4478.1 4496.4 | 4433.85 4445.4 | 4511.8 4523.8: 0.03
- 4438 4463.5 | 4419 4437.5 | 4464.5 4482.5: 0.02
